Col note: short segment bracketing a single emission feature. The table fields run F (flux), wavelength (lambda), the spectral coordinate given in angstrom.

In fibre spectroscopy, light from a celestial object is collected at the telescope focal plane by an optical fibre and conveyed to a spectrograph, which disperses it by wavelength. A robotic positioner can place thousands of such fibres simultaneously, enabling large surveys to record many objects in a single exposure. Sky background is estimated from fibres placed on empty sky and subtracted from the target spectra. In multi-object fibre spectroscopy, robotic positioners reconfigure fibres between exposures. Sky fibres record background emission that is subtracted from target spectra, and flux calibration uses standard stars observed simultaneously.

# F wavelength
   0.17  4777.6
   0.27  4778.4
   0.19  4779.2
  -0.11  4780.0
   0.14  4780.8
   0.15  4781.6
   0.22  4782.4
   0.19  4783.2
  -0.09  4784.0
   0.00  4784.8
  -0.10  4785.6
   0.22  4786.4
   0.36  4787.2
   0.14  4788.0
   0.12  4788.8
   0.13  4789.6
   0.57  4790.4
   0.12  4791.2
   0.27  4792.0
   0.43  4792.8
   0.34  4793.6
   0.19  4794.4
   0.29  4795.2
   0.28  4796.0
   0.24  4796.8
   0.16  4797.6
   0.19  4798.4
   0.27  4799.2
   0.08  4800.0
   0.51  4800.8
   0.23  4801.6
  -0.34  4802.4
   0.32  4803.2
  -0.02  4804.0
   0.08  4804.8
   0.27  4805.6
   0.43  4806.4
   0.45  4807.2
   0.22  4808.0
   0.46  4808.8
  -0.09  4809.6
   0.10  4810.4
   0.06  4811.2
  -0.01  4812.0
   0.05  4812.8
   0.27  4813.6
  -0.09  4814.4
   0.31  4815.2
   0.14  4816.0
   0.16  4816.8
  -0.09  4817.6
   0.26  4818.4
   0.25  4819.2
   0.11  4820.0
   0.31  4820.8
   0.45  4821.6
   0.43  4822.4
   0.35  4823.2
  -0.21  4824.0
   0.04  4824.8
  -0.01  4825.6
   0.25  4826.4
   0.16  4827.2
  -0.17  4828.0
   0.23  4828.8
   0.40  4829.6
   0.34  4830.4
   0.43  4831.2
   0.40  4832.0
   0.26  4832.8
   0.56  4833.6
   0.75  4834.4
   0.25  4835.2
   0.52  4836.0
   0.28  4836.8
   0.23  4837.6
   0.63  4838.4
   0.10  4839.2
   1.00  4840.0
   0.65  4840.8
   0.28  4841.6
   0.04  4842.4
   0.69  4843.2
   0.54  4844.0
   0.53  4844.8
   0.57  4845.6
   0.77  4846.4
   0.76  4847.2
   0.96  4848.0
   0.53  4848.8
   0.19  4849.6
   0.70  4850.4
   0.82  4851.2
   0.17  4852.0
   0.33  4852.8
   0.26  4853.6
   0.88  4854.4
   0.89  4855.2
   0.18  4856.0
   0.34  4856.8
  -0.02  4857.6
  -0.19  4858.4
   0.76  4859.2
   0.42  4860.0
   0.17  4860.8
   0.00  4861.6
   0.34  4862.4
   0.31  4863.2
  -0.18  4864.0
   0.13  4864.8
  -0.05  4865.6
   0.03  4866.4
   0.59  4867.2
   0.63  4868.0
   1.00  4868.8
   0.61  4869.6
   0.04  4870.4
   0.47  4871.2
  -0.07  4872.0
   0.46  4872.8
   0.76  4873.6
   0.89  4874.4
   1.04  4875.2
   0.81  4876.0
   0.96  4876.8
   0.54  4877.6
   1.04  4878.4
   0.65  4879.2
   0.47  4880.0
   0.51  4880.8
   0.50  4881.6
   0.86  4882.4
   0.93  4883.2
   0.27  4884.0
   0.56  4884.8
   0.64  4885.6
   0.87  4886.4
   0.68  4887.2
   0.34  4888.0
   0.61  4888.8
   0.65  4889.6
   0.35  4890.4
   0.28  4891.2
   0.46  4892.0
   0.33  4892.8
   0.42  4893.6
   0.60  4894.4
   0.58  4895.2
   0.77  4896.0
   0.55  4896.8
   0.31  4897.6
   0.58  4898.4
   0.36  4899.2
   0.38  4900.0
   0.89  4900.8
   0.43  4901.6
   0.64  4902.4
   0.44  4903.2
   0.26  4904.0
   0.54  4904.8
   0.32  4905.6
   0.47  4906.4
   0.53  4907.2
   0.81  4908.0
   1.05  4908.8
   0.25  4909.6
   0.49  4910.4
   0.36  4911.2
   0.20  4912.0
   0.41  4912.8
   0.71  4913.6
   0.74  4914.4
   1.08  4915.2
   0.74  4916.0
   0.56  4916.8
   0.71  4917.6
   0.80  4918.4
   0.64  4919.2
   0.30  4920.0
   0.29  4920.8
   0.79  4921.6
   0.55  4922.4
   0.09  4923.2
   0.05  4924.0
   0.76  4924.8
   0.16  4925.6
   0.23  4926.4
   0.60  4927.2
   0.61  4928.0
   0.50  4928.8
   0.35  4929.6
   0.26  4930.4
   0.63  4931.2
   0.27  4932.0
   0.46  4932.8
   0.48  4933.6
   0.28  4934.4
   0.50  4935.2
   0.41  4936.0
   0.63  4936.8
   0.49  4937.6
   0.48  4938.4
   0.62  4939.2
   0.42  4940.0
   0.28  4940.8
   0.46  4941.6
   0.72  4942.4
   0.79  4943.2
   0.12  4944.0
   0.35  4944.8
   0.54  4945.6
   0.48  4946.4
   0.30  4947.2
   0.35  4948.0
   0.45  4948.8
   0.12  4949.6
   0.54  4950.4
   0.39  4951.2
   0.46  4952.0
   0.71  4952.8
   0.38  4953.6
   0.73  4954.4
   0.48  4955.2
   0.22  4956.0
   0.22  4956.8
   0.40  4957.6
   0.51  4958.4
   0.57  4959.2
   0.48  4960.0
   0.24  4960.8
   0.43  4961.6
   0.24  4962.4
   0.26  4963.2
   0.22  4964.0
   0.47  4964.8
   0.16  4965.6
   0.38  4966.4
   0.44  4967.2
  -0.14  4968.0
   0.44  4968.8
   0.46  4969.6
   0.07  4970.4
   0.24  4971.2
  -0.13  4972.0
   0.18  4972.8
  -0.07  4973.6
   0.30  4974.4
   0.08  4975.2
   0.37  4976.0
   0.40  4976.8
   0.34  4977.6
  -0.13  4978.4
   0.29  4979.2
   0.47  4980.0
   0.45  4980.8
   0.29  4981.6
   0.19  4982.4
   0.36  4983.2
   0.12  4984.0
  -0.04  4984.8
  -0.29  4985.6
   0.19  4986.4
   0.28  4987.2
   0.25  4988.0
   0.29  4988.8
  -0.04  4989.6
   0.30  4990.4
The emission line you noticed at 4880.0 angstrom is C IV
